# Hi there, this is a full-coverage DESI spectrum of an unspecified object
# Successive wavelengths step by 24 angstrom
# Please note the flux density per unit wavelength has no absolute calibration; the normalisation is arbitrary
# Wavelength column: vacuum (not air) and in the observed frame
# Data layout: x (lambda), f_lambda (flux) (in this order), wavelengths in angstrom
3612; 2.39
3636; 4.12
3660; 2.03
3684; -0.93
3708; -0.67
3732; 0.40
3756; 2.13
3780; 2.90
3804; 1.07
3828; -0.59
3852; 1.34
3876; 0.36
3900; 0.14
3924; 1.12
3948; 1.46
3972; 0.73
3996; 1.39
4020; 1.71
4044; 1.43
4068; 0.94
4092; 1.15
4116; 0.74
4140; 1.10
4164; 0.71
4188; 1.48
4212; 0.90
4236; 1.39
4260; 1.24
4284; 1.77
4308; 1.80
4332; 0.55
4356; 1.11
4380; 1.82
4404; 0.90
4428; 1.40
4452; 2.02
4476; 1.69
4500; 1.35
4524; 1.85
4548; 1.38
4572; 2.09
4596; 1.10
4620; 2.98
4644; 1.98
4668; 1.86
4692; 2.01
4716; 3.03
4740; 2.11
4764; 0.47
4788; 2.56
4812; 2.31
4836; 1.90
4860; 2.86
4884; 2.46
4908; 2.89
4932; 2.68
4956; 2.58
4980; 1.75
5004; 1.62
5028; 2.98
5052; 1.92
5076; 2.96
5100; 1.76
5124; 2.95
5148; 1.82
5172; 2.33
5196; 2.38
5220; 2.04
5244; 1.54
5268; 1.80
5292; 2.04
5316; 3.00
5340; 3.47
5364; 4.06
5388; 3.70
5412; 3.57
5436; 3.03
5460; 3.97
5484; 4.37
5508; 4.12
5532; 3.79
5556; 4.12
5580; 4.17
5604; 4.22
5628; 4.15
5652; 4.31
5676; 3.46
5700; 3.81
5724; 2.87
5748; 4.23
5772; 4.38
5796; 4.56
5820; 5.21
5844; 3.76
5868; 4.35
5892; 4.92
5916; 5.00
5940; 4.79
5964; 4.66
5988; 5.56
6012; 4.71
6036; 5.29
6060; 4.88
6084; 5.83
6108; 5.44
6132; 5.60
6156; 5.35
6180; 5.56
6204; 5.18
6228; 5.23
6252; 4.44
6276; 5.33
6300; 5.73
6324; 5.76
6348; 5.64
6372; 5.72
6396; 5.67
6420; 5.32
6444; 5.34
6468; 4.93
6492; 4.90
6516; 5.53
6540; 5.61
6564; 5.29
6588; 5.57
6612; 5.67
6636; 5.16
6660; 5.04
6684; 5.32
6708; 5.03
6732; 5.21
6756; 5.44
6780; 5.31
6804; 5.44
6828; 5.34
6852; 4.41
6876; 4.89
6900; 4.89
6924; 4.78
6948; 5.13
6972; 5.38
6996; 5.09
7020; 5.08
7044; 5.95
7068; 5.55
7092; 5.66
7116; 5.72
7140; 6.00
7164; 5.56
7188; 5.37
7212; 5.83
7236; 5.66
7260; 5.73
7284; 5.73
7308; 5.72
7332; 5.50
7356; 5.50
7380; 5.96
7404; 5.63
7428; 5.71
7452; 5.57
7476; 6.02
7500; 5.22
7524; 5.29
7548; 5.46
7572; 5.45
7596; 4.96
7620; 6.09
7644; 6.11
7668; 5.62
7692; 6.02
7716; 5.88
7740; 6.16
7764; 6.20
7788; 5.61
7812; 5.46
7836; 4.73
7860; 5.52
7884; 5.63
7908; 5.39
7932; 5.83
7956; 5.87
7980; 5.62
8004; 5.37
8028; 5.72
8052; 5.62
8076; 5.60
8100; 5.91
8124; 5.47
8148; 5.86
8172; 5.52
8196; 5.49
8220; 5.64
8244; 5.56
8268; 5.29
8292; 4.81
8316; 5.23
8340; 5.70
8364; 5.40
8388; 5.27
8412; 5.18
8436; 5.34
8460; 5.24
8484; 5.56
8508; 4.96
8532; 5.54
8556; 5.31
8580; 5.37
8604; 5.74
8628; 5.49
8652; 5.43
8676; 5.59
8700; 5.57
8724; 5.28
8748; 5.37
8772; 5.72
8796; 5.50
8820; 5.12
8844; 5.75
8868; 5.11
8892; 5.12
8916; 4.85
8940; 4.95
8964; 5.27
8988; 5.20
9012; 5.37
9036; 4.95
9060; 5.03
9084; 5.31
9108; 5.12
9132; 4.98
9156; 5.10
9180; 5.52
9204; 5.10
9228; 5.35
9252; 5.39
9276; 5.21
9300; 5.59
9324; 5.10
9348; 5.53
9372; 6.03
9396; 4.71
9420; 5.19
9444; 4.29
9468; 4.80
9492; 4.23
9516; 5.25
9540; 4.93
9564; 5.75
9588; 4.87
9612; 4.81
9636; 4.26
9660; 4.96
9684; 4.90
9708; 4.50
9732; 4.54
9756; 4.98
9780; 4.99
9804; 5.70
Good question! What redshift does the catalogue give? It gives 0.330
